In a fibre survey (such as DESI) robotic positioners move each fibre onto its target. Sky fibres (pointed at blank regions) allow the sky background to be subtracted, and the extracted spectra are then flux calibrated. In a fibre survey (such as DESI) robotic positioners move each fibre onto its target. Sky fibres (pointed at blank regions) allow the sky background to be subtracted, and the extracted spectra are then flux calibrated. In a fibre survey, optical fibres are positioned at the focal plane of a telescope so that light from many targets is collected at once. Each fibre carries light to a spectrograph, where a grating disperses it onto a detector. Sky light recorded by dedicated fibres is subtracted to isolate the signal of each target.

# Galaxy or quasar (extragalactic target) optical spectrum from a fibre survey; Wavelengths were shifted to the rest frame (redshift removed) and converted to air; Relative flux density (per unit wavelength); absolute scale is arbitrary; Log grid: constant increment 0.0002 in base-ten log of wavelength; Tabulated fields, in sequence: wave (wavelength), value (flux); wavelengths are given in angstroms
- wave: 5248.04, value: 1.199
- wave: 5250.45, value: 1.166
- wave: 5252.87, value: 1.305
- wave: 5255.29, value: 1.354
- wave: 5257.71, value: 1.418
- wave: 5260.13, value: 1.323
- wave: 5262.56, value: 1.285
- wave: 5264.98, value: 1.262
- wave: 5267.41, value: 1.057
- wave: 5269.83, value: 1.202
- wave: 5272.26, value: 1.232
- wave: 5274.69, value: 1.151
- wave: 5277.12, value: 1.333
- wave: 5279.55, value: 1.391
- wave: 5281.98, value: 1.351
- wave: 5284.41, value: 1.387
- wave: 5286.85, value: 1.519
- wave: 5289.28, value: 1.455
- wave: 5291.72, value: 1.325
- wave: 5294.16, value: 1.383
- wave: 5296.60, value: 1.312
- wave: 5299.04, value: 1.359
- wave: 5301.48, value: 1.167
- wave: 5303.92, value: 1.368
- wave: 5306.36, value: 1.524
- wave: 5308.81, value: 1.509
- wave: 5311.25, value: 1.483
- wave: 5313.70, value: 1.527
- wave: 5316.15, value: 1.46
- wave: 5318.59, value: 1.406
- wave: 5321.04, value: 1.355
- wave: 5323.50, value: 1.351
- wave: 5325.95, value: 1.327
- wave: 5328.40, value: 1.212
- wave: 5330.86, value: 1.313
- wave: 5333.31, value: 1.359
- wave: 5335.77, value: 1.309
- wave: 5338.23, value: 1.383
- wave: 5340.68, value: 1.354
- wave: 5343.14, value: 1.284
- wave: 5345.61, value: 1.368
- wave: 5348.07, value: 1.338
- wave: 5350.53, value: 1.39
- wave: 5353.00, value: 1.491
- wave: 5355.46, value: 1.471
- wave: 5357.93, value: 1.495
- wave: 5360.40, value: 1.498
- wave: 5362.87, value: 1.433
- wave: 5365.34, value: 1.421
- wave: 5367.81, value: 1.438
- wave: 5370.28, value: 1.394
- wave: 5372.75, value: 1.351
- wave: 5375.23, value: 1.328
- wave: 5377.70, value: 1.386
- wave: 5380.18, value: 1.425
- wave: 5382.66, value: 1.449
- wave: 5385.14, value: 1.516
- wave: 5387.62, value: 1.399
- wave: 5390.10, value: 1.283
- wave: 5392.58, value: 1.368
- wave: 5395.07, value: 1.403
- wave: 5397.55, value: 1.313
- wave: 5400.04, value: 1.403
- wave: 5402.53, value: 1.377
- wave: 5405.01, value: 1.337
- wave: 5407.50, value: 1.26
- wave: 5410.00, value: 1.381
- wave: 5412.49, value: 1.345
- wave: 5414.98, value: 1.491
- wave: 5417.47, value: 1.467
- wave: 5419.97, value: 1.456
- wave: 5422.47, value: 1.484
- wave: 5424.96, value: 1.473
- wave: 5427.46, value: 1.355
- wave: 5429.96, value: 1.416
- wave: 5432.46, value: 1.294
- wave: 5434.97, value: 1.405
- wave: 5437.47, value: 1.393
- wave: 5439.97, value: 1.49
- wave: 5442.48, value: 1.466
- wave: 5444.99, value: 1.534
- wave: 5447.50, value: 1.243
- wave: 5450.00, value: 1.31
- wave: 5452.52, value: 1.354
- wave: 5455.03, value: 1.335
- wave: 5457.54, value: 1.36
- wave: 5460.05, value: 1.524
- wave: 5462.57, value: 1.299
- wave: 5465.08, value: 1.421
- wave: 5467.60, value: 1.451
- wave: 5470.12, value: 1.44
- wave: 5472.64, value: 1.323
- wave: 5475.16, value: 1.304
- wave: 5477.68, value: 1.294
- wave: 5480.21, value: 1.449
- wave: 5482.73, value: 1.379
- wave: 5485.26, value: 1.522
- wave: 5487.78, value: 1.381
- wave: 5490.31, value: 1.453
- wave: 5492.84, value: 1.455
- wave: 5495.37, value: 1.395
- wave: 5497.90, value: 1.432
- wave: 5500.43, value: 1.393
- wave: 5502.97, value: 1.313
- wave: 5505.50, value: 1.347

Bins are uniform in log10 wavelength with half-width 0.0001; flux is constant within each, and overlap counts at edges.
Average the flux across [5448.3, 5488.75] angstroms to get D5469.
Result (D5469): 1.38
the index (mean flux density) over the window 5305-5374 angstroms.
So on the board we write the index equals 1.4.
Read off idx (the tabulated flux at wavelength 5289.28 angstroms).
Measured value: 1.455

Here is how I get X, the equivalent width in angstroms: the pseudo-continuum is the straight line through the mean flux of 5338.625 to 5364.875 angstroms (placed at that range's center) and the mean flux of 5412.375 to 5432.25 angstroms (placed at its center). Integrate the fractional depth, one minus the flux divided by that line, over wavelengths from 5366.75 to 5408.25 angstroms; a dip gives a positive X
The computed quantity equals 1.3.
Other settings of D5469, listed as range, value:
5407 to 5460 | 1.4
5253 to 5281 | 1.28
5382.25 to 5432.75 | 1.39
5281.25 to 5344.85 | 1.38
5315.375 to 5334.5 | 1.35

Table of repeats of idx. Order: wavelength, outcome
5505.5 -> 1.347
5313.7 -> 1.527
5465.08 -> 1.421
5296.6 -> 1.312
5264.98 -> 1.262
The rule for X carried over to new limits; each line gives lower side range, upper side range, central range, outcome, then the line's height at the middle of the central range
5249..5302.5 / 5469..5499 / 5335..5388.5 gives -2.41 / 1.35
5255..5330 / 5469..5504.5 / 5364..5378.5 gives -0.21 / 1.37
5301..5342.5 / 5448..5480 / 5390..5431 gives -0.59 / 1.37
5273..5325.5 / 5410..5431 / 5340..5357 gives 0.19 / 1.4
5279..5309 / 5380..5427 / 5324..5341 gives 0.83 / 1.39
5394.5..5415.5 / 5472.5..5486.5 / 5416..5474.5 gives -1.28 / 1.37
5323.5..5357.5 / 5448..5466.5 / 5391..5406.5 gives -0.01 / 1.36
